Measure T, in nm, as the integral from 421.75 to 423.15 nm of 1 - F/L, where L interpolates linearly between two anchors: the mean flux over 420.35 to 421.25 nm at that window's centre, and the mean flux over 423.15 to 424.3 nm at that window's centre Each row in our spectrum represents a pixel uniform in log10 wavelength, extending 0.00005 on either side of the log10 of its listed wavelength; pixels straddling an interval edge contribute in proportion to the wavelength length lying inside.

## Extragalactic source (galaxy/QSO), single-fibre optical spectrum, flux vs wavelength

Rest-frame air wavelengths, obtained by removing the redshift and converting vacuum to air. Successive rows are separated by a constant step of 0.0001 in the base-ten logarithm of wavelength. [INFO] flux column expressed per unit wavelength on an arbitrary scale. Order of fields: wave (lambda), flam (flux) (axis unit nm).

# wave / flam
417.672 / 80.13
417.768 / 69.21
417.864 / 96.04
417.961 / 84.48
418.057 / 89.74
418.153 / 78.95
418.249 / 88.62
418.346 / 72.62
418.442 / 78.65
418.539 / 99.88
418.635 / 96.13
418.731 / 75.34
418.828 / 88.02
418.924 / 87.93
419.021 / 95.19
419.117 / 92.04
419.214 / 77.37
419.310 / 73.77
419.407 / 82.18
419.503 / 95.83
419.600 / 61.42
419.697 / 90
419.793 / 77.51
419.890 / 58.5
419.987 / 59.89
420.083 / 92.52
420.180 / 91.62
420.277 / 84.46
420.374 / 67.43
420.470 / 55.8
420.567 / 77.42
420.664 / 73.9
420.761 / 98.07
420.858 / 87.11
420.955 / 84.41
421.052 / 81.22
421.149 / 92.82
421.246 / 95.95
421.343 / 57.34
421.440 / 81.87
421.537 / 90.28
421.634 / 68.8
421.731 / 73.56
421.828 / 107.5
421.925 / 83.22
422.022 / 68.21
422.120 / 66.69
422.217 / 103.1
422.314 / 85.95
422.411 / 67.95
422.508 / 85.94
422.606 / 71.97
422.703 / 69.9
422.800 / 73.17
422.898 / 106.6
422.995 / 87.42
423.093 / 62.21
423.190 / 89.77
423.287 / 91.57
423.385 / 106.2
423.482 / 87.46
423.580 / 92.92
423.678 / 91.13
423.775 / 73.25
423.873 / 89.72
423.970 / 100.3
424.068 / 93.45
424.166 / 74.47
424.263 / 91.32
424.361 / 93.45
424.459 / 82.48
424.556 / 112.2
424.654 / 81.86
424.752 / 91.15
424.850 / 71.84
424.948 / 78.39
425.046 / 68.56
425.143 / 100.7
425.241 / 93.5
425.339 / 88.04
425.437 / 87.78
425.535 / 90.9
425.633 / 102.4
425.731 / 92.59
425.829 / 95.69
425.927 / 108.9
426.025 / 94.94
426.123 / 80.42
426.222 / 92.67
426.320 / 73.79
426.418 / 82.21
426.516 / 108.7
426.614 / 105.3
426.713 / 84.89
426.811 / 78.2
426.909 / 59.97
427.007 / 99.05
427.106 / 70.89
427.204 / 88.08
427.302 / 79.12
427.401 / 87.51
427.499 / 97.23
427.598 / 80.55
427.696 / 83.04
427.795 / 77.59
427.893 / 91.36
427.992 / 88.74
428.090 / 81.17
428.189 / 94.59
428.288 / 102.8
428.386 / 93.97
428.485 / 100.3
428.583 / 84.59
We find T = 0.08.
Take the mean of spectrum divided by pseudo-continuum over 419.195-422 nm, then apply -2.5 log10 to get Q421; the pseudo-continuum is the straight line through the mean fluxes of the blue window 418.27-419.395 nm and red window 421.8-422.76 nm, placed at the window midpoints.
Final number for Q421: 0.036 mag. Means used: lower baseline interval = 85.1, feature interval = 80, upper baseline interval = 80.4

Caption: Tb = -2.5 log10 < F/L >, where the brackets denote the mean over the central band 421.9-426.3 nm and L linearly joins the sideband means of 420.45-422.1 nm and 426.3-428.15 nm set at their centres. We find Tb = -0.05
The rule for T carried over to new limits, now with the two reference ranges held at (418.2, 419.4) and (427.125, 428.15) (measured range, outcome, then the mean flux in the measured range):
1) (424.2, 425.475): -0.037 nm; 87.7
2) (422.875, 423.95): -0.045 nm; 88.9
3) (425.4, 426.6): -0.111 nm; 93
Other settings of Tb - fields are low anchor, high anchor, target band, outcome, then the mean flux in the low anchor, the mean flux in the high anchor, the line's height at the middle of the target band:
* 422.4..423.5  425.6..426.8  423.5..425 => 0.00 mag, 83.8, 92.9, 87.4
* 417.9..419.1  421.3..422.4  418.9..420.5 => 0.07 mag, 86.5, 80.3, 84.3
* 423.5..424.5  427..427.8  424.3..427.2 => -0.03 mag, 88.2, 84.4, 86.2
